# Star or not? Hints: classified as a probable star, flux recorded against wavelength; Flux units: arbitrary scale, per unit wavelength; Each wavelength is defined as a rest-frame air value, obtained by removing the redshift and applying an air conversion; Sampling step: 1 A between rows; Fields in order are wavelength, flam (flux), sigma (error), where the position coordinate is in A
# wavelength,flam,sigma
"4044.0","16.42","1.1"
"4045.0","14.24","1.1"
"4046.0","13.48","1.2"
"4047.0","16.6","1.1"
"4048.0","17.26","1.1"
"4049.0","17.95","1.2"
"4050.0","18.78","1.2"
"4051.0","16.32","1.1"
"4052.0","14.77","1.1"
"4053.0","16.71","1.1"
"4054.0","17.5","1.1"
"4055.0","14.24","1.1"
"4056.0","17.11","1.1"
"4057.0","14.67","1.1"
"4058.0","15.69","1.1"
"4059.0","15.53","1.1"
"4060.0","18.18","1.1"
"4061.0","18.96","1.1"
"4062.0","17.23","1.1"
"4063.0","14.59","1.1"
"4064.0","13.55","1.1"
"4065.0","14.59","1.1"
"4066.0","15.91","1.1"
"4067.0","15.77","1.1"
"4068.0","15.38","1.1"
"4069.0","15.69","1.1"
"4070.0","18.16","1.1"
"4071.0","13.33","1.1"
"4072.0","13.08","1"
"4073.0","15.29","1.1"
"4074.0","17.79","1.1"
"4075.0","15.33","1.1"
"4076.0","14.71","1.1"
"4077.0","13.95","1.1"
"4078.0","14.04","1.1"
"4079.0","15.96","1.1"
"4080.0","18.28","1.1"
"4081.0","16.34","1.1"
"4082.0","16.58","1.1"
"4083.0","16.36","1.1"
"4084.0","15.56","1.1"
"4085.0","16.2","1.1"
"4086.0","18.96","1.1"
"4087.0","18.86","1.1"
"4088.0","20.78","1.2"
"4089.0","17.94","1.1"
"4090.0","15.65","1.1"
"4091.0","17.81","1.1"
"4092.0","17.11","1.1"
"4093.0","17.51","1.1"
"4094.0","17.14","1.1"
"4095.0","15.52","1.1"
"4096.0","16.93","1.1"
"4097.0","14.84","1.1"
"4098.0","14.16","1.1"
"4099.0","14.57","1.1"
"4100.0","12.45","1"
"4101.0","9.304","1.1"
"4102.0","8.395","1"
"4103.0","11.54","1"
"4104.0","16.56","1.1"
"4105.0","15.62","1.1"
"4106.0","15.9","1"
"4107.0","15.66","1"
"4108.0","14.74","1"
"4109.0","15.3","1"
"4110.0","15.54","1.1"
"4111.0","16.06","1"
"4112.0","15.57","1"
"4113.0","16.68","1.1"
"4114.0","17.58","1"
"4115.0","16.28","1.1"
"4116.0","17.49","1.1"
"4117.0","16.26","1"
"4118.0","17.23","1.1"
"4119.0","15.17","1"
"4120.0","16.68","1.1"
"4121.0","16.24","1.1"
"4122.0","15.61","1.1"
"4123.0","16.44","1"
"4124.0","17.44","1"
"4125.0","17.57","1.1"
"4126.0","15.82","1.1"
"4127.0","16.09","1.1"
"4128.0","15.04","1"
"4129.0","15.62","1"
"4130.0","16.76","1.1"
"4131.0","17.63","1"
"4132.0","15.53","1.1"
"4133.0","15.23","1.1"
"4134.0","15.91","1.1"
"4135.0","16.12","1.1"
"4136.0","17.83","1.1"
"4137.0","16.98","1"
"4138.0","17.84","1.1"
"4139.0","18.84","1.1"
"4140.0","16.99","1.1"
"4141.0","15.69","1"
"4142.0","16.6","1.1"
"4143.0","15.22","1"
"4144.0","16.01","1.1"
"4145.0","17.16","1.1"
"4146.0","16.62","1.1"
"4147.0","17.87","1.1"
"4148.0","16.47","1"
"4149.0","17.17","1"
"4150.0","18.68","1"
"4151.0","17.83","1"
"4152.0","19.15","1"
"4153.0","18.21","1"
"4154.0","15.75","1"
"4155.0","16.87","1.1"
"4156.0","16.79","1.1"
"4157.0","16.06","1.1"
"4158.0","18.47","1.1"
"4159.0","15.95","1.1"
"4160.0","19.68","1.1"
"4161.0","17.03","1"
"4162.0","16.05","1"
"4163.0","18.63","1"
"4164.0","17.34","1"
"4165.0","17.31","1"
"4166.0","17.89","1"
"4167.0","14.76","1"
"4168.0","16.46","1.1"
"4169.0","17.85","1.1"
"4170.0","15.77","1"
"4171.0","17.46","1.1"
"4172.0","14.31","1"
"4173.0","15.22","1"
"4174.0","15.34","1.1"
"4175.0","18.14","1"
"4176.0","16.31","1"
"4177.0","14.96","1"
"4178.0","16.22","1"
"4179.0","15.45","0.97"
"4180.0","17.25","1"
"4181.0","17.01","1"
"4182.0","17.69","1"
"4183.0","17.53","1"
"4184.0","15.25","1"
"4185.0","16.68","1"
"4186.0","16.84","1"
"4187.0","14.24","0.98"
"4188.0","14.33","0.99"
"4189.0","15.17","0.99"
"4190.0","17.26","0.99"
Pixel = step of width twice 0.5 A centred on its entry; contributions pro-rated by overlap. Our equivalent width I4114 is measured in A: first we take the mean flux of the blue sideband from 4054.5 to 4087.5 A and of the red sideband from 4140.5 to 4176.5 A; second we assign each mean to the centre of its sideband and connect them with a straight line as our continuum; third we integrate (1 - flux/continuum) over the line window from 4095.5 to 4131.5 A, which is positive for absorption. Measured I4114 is 2.1 A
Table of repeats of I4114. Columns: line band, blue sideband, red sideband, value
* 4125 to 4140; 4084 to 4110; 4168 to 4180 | -0.7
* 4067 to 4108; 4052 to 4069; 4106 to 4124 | 1.1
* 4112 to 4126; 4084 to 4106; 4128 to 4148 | -0.4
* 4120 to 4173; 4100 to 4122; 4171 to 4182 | -3.7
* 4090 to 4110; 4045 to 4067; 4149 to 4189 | 1.9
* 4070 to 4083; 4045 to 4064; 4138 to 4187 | 0.7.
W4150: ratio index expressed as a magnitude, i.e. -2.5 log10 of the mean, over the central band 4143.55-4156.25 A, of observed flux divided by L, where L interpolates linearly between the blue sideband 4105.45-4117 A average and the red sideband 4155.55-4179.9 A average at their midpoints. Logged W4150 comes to -0.05 mag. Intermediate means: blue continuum 16.1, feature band 17.3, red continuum 16.7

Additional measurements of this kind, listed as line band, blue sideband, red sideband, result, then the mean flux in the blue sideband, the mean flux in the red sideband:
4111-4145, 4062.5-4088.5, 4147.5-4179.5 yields 0.001 mag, 16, 16.9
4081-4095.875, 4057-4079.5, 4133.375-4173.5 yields -0.089 mag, 15.6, 17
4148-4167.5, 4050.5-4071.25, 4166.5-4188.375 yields -0.079 mag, 15.9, 16.1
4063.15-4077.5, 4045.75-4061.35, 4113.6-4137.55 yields 0.091 mag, 16.5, 16.4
